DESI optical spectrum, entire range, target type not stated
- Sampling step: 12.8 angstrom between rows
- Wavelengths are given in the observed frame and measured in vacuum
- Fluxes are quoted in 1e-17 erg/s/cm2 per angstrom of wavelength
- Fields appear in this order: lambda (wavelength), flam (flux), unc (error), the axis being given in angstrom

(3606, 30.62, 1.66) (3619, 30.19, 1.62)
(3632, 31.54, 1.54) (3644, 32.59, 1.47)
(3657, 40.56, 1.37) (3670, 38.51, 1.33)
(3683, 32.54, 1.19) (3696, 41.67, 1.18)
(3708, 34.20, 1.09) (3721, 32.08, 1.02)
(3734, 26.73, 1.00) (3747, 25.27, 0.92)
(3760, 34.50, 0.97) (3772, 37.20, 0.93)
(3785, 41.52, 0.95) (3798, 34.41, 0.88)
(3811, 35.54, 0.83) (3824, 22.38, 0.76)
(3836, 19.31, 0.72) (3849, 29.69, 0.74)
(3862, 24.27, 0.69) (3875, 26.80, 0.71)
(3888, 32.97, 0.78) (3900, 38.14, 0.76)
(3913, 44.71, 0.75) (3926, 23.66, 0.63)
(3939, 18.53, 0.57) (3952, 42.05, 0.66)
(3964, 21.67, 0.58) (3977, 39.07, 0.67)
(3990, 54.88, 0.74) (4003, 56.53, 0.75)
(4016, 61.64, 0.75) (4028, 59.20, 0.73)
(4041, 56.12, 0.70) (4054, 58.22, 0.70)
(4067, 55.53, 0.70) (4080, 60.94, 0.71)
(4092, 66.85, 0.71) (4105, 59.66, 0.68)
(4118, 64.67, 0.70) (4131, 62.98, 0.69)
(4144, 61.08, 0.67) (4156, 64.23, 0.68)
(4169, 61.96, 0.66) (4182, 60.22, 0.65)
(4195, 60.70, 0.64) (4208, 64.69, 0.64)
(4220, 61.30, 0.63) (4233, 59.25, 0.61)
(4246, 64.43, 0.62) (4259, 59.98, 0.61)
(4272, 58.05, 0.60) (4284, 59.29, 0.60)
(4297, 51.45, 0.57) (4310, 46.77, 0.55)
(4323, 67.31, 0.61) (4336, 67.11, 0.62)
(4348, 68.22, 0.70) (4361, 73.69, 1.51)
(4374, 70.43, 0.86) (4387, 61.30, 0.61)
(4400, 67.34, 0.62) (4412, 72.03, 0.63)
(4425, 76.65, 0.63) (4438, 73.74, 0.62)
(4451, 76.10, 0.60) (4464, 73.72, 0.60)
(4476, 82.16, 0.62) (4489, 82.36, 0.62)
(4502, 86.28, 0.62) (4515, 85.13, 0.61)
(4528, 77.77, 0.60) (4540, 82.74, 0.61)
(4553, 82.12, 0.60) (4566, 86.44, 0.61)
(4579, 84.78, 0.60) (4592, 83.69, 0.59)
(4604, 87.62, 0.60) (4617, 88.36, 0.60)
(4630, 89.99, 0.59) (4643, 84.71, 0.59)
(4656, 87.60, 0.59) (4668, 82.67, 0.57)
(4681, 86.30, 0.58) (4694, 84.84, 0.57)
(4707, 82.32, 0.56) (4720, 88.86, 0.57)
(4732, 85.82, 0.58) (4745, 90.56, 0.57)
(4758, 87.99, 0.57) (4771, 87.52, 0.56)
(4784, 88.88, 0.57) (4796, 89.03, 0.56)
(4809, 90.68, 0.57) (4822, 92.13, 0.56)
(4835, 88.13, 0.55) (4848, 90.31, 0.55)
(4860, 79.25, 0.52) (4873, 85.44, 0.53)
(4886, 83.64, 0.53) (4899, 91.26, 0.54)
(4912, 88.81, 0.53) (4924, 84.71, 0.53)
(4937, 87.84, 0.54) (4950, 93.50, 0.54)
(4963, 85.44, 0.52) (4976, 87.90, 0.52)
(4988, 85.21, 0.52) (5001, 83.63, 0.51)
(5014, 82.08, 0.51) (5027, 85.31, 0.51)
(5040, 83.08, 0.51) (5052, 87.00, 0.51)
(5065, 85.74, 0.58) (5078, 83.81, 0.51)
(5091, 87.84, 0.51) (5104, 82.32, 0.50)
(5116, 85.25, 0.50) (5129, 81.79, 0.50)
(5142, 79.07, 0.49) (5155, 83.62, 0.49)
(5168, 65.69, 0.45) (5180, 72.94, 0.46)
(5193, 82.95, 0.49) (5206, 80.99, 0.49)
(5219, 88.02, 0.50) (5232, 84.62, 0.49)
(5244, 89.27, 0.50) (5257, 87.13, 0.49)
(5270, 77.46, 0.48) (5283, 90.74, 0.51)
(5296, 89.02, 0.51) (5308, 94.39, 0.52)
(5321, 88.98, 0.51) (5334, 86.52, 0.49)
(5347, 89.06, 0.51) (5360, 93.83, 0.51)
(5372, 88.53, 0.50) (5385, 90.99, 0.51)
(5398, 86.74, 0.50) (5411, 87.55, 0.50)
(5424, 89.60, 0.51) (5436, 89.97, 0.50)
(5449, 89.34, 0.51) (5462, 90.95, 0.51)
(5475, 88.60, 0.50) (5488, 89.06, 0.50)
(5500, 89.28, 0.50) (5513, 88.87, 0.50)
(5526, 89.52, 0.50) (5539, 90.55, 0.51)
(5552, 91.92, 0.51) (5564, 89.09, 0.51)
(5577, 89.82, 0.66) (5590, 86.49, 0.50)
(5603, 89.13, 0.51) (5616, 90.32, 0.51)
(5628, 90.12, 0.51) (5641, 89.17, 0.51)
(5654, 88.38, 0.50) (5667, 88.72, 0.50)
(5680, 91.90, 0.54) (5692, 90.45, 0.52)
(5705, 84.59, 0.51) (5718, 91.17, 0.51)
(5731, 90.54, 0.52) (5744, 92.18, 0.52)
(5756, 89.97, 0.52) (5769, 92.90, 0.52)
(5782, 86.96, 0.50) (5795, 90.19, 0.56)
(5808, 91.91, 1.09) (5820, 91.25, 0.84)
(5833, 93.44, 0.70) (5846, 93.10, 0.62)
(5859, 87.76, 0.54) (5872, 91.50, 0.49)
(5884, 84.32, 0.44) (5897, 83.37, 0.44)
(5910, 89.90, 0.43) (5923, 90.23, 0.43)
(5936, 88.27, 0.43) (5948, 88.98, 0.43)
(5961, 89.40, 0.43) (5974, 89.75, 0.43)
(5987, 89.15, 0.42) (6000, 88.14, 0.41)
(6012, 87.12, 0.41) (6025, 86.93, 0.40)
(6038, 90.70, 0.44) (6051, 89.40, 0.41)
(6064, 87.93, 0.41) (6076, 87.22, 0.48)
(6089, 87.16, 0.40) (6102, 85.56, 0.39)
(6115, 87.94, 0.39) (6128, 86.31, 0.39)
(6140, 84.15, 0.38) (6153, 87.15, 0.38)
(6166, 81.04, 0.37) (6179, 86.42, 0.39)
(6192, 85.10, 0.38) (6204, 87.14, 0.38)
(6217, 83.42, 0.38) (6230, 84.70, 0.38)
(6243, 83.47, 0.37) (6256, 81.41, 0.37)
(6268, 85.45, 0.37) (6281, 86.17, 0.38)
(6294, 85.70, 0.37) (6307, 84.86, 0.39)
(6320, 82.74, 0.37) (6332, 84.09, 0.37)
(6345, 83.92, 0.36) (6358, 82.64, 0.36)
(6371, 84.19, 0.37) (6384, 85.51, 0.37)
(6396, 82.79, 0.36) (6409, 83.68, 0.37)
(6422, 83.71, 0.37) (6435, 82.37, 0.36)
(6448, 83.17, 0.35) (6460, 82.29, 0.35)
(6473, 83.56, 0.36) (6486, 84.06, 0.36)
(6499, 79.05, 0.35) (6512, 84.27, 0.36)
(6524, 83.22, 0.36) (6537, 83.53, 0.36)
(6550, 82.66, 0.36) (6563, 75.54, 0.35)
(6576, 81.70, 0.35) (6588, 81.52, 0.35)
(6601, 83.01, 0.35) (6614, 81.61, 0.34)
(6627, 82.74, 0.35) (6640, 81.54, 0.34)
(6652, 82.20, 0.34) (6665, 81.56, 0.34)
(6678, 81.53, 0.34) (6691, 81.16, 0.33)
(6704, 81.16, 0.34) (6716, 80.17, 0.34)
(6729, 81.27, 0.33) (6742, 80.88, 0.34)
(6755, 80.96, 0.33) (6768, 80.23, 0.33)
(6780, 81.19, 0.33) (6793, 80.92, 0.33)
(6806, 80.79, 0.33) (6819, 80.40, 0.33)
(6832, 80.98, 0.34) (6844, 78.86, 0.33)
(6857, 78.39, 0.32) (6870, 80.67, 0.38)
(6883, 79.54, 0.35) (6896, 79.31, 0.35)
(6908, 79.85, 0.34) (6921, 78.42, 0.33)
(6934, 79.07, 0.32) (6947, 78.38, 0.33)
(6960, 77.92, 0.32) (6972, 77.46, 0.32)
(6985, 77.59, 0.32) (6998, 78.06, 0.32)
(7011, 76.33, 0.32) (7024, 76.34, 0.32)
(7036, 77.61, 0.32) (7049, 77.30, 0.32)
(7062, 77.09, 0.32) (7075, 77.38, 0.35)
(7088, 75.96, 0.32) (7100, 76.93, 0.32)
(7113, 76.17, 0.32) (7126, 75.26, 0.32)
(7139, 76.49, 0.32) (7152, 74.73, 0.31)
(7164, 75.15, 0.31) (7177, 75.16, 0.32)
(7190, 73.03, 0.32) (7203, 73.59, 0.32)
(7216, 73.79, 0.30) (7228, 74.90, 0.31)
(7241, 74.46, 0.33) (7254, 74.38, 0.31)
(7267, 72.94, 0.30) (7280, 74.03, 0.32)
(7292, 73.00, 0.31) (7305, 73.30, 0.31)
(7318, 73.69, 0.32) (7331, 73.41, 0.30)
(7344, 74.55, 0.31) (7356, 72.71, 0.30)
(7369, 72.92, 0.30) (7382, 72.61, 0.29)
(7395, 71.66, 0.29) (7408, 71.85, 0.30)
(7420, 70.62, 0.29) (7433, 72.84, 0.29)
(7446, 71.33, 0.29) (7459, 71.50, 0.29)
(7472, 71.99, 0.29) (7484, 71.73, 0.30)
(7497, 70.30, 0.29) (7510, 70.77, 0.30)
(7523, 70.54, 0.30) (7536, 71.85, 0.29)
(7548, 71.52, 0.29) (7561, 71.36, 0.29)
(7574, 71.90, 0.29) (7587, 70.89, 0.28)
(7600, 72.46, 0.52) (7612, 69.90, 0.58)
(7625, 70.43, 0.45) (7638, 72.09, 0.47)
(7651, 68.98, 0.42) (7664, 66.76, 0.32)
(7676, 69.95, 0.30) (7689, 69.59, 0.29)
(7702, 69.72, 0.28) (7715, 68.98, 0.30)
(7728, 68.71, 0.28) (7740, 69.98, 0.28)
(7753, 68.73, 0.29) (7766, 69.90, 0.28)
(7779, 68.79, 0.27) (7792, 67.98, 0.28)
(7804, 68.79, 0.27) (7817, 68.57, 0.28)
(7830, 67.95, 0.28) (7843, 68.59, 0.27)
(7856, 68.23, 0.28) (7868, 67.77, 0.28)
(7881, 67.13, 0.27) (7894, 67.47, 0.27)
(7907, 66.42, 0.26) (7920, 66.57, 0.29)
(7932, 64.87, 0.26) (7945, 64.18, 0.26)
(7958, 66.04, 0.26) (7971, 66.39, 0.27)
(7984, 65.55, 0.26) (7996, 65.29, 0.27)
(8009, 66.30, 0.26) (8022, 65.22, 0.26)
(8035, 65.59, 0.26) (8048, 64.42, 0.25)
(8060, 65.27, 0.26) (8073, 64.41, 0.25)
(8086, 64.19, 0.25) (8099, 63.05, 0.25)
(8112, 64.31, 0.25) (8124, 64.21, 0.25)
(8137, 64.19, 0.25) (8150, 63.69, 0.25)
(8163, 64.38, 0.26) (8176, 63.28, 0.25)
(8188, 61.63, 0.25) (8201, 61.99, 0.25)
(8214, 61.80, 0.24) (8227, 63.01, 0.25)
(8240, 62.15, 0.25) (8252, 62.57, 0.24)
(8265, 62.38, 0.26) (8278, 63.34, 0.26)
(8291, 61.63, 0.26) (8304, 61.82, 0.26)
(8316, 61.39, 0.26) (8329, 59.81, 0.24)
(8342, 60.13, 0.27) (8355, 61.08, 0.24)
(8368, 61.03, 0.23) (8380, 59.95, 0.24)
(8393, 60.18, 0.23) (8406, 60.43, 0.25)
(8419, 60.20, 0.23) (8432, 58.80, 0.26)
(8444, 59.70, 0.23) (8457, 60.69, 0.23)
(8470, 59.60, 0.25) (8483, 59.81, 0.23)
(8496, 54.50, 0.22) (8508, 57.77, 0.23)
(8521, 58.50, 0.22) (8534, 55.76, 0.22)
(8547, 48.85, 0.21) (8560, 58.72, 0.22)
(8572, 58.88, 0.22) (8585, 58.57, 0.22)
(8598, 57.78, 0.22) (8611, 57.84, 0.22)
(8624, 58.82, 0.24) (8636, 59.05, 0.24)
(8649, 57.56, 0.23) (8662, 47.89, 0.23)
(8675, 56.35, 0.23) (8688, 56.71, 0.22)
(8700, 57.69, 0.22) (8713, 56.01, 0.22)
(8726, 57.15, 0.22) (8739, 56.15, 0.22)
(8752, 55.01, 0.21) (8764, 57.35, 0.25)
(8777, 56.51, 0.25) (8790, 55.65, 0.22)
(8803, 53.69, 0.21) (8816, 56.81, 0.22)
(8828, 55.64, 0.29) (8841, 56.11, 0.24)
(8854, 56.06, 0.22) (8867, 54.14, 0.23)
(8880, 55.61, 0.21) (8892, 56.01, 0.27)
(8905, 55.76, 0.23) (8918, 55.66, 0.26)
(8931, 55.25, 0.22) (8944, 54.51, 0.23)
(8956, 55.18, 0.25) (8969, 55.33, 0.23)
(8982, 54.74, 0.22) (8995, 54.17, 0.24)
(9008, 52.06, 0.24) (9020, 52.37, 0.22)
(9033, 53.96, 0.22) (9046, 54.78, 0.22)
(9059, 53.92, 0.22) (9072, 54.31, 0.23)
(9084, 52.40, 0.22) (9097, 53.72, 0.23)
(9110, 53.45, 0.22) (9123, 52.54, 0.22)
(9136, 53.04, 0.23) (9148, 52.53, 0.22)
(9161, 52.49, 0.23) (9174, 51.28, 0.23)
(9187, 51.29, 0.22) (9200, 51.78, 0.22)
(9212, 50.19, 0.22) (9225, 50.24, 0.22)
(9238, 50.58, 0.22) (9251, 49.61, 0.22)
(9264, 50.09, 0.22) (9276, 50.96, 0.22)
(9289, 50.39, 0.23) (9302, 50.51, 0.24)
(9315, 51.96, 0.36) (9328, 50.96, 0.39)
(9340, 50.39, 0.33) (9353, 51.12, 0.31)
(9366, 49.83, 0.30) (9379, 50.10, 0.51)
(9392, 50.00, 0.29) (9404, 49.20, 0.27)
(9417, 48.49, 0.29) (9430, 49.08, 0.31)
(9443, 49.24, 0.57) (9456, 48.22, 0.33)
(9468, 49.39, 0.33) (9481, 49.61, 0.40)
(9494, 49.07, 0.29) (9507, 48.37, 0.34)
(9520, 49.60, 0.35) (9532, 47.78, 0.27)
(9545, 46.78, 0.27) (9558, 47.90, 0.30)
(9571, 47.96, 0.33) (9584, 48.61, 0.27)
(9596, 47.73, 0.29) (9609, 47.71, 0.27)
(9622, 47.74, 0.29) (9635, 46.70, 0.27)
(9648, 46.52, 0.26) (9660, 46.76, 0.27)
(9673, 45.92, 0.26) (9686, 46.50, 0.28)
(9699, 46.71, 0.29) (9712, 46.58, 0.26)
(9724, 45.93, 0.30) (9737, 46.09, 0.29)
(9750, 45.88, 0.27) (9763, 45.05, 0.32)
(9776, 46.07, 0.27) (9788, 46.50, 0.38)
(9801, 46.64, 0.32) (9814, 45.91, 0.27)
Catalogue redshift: 0.00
